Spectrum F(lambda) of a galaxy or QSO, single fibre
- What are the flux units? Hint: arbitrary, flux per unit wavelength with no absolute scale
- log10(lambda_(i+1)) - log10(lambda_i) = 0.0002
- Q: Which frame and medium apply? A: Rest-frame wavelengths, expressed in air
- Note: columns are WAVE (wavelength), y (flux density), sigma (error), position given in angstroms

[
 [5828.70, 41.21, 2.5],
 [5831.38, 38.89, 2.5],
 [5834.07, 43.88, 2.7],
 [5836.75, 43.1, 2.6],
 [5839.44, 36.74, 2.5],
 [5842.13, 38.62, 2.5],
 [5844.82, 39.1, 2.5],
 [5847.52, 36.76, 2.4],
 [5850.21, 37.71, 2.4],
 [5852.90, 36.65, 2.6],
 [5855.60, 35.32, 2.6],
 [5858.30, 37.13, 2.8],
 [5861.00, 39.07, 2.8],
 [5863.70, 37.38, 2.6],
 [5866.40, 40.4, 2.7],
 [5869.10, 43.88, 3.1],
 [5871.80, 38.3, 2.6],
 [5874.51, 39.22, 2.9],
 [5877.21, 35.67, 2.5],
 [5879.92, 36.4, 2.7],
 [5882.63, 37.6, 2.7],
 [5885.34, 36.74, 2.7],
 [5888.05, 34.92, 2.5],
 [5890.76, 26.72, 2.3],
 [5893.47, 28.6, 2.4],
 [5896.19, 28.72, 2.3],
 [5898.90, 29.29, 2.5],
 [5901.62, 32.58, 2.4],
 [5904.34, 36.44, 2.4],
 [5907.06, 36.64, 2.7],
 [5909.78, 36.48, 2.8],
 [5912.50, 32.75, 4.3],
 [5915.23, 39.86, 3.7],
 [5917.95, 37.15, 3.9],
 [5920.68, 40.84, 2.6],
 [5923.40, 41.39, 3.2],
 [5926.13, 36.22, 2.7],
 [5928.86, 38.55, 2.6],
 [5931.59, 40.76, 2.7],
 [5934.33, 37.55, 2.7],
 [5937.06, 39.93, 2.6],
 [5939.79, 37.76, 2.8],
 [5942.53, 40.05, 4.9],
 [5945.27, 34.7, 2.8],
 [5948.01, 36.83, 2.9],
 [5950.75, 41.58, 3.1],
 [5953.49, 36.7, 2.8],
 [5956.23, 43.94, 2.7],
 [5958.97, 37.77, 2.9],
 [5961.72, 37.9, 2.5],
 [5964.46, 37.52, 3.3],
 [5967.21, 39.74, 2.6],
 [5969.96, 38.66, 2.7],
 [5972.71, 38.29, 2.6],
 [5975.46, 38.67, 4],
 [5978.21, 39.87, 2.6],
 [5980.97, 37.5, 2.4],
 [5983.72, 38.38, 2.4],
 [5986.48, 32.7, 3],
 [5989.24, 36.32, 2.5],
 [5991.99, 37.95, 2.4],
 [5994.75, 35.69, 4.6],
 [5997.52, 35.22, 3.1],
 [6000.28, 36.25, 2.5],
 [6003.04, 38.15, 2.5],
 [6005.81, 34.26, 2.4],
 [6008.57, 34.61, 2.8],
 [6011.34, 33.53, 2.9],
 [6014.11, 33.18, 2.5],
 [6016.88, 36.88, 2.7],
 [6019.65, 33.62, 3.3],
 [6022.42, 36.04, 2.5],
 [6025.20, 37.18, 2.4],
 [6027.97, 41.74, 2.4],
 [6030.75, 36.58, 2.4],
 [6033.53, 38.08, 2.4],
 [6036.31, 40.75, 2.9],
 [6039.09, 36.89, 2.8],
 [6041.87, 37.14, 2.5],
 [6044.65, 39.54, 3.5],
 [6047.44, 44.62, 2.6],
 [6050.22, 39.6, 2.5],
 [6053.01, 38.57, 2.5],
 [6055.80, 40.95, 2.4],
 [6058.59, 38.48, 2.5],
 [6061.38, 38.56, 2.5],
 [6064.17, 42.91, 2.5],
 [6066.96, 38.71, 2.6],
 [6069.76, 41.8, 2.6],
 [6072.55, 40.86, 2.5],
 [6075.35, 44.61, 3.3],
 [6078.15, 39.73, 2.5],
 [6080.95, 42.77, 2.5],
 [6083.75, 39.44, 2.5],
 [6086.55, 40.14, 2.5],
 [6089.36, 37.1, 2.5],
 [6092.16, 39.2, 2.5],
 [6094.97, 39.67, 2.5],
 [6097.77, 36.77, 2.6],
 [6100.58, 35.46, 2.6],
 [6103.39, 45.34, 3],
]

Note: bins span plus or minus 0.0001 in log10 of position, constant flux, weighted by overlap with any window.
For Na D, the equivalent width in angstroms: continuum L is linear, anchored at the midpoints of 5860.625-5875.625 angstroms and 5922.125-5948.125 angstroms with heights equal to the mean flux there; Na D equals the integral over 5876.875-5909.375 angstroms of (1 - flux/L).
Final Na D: 4.9 angstroms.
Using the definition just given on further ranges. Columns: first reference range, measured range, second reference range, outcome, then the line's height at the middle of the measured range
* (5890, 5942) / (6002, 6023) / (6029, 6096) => 1.94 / 38.5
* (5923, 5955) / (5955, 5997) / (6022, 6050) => 0.72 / 38.6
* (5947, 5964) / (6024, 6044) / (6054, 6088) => 0.90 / 40.2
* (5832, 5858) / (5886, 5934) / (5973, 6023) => 2.88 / 37.5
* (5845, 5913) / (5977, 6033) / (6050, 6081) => 3.88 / 39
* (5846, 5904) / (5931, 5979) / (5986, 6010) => -4.01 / 35.8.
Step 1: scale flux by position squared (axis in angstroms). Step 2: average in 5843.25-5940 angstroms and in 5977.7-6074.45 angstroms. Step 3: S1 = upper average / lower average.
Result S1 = 1.1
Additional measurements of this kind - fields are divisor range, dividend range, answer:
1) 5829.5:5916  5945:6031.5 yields 1.06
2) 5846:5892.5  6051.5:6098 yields 1.16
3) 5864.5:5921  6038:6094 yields 1.19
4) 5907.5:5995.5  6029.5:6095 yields 1.09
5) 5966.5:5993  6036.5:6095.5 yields 1.09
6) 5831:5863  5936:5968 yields 1.04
